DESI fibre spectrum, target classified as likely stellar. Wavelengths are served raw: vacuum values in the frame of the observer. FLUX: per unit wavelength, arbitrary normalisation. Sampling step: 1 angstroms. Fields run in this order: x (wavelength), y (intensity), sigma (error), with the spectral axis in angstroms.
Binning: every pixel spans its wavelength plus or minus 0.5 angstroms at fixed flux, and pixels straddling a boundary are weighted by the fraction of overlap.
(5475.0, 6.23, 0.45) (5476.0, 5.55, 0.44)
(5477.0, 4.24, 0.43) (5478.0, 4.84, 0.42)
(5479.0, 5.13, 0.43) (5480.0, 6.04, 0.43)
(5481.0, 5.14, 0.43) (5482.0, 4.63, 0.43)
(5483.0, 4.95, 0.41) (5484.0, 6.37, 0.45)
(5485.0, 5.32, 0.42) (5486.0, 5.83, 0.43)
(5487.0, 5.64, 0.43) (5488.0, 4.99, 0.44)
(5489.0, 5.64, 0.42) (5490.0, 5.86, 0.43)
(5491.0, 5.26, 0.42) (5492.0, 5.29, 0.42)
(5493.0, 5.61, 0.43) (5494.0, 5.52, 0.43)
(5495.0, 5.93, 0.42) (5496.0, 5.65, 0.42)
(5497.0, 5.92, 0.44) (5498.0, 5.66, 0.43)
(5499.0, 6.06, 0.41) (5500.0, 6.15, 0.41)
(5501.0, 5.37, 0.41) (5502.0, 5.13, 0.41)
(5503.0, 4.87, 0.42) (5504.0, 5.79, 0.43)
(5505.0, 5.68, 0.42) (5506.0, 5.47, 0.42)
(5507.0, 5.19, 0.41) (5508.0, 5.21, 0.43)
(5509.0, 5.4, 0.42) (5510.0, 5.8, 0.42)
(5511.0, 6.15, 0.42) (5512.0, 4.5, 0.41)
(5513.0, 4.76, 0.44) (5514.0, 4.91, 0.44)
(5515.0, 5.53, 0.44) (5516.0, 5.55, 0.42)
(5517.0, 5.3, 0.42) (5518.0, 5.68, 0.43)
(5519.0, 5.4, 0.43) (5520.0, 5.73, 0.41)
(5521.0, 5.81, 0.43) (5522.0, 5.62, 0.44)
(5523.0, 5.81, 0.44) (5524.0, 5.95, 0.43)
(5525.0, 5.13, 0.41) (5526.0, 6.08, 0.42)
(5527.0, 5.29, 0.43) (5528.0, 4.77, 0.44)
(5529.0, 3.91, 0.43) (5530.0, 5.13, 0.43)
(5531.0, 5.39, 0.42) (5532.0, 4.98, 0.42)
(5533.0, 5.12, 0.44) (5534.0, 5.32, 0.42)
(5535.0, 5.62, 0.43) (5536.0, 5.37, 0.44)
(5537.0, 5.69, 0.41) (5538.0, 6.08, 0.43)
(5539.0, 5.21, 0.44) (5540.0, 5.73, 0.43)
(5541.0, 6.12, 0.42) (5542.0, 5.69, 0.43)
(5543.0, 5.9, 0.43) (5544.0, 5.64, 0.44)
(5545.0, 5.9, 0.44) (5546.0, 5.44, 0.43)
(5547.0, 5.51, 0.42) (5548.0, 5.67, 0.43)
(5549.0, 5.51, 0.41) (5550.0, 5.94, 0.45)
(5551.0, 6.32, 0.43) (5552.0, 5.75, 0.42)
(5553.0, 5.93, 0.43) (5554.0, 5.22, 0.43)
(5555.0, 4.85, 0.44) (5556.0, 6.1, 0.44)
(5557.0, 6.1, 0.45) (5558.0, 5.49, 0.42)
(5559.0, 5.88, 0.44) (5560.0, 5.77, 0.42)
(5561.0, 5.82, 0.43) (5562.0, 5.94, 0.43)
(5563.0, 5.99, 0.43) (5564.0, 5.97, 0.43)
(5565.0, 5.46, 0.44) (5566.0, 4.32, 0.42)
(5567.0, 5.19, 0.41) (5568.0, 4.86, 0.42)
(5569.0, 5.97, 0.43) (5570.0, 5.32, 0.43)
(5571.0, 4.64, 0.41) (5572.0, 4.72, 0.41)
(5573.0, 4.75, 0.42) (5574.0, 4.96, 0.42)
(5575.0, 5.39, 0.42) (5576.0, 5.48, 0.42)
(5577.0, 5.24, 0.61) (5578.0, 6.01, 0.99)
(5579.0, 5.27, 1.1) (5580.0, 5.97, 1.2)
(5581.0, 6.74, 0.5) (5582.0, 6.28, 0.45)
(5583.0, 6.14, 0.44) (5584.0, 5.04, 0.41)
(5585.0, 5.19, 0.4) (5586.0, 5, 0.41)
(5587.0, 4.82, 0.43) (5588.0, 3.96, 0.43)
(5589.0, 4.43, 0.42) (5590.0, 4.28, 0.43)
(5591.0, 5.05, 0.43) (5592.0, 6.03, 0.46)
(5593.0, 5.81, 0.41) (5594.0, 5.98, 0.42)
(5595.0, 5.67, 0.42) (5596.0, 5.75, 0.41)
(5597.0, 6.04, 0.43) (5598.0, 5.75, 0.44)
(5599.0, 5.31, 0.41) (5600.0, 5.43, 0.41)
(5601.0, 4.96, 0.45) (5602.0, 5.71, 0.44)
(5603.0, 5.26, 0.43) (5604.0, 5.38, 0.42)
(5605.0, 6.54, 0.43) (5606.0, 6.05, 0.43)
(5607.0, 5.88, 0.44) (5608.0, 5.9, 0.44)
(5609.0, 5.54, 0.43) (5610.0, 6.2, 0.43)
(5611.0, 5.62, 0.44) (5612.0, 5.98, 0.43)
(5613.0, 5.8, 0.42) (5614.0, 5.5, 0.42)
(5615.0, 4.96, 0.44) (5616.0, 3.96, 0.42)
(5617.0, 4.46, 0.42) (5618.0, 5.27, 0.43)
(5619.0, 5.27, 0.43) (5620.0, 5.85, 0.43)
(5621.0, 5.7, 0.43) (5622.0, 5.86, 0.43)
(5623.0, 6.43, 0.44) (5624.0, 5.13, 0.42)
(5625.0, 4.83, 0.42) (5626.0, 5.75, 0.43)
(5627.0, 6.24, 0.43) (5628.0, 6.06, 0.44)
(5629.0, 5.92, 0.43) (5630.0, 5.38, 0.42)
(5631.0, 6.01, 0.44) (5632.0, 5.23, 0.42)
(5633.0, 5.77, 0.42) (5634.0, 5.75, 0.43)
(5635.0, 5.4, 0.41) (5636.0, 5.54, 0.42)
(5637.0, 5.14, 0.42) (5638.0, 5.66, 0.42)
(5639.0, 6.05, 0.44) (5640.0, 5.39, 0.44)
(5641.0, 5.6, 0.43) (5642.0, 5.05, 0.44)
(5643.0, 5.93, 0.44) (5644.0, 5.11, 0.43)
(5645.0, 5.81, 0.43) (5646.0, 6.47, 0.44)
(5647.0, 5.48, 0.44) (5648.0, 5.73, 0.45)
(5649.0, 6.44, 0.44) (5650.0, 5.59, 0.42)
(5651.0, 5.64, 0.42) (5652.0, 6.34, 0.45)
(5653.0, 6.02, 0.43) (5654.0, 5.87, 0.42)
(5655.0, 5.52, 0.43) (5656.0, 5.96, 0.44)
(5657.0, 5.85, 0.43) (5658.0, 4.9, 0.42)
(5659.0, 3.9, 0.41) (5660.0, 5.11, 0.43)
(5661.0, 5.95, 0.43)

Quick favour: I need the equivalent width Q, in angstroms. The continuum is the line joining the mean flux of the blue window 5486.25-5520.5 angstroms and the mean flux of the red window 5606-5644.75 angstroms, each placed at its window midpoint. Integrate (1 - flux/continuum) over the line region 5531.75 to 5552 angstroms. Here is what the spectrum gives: -0.5 angstroms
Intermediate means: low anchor 5.49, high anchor 5.56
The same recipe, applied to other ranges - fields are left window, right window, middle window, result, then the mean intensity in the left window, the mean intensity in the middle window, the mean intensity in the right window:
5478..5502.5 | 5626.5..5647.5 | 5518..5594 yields 1.6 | 5.53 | 5.47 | 5.67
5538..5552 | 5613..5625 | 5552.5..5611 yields 0.3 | 5.75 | 5.5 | 5.31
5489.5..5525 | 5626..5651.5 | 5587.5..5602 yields 0.8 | 5.52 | 5.33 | 5.7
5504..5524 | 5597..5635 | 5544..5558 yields -0.5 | 5.47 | 5.7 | 5.59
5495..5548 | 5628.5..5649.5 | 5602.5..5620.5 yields 0.3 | 5.49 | 5.52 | 5.66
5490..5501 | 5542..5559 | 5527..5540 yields 1.1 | 5.7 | 5.24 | 5.71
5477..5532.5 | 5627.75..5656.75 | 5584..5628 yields 1.4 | 5.42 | 5.46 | 5.72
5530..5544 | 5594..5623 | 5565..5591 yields 1.7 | 5.54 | 5.2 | 5.58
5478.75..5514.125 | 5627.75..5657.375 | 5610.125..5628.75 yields 0.6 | 5.48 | 5.5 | 5.72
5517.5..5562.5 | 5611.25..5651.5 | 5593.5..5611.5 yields -0.5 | 5.58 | 5.72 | 5.58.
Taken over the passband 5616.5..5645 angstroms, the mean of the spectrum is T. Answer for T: 5.57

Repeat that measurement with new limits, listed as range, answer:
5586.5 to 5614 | 5.52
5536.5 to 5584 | 5.61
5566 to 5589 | 5.27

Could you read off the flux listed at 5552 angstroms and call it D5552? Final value 5.75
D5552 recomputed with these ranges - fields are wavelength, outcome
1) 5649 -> 6.44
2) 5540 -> 5.73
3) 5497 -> 5.92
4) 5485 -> 5.32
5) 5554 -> 5.22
